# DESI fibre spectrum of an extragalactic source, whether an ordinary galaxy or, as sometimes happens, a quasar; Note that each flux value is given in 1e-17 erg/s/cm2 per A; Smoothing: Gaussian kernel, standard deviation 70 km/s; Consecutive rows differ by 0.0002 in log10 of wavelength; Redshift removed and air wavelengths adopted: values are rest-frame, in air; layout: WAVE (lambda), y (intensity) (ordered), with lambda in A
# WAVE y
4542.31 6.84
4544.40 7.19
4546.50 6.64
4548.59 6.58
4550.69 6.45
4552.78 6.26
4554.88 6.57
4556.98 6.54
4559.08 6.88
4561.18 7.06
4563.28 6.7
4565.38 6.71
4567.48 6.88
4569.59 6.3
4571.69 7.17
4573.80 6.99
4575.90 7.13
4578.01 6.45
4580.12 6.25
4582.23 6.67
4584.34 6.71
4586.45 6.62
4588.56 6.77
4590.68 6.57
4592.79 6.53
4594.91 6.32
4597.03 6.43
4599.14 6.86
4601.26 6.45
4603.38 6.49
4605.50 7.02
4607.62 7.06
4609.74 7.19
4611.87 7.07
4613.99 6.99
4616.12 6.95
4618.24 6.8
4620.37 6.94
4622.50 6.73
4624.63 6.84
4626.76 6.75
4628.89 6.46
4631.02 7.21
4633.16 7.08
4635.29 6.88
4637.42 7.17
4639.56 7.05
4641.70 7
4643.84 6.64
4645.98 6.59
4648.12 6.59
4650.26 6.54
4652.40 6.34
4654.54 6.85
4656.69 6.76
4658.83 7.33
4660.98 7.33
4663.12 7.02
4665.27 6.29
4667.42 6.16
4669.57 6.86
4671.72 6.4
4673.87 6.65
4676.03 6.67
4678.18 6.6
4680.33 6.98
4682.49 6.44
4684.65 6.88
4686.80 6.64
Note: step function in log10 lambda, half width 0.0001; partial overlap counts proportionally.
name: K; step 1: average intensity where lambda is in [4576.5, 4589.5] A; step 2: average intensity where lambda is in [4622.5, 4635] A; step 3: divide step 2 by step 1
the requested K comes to 1.0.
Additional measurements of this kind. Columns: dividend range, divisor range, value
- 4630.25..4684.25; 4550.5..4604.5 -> 1.02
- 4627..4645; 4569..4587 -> 1.03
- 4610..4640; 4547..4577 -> 1.03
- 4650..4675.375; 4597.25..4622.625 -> 0.98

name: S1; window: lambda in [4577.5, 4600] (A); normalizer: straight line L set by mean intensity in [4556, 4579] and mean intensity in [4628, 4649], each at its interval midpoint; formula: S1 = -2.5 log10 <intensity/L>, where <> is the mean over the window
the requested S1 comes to 0.042 mag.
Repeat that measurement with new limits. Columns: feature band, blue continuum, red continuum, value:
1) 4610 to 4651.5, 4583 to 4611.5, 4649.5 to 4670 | -0.02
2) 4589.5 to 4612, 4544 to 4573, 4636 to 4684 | 0.00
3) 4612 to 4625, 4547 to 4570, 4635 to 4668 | -0.02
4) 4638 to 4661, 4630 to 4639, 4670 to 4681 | 0.02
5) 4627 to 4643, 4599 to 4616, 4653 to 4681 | -0.02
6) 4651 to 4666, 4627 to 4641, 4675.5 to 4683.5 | -0.01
